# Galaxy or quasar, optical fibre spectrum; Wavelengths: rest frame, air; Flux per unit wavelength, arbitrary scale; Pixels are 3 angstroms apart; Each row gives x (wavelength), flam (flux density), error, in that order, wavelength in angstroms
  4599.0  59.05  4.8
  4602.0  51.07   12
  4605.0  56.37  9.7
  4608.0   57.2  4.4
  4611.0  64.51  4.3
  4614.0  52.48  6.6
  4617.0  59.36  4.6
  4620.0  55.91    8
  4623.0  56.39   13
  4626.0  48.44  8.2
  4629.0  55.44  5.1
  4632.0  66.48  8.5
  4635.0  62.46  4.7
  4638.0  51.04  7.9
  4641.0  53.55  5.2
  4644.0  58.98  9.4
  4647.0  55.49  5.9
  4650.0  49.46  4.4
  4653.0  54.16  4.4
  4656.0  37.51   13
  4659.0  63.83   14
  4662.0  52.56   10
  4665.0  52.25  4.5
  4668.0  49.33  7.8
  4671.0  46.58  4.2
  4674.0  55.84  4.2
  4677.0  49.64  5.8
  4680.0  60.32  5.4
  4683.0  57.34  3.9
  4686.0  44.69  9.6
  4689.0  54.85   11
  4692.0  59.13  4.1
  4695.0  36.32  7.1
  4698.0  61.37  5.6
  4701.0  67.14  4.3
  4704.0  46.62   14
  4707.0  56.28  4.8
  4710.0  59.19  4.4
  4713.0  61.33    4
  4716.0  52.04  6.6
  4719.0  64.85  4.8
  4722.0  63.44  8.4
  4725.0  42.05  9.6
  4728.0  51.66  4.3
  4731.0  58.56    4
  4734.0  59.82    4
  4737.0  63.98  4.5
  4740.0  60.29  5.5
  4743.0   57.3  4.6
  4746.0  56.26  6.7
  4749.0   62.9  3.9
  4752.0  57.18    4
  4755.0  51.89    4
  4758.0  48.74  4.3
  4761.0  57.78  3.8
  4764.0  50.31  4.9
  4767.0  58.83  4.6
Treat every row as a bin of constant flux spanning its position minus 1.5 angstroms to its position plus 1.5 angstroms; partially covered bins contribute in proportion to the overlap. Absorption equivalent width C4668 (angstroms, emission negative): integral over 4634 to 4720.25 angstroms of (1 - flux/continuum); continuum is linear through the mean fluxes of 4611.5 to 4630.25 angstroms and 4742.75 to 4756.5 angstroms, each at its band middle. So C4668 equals 2.80 angstroms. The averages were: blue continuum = 55.2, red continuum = 57.1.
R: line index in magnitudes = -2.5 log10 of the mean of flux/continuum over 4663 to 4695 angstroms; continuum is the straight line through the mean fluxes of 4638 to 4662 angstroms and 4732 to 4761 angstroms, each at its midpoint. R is 0.05 mag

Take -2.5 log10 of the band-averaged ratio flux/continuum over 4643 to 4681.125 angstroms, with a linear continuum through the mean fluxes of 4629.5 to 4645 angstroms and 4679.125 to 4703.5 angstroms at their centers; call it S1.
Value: 0.08 mag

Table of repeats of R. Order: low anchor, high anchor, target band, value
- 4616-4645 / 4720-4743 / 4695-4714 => 0.01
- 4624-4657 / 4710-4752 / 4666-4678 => 0.10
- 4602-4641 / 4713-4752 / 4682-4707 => 0.08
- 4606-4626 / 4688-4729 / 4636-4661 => 0.06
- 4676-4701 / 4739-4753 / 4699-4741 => -0.02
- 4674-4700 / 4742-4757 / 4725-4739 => -0.02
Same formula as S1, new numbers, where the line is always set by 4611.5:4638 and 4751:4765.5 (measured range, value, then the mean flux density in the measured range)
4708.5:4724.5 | -0.091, 59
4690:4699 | 0.062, 51.9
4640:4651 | 0.035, 54.6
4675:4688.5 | 0.042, 53.2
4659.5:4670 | 0.071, 52.3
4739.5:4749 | -0.098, 58.5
